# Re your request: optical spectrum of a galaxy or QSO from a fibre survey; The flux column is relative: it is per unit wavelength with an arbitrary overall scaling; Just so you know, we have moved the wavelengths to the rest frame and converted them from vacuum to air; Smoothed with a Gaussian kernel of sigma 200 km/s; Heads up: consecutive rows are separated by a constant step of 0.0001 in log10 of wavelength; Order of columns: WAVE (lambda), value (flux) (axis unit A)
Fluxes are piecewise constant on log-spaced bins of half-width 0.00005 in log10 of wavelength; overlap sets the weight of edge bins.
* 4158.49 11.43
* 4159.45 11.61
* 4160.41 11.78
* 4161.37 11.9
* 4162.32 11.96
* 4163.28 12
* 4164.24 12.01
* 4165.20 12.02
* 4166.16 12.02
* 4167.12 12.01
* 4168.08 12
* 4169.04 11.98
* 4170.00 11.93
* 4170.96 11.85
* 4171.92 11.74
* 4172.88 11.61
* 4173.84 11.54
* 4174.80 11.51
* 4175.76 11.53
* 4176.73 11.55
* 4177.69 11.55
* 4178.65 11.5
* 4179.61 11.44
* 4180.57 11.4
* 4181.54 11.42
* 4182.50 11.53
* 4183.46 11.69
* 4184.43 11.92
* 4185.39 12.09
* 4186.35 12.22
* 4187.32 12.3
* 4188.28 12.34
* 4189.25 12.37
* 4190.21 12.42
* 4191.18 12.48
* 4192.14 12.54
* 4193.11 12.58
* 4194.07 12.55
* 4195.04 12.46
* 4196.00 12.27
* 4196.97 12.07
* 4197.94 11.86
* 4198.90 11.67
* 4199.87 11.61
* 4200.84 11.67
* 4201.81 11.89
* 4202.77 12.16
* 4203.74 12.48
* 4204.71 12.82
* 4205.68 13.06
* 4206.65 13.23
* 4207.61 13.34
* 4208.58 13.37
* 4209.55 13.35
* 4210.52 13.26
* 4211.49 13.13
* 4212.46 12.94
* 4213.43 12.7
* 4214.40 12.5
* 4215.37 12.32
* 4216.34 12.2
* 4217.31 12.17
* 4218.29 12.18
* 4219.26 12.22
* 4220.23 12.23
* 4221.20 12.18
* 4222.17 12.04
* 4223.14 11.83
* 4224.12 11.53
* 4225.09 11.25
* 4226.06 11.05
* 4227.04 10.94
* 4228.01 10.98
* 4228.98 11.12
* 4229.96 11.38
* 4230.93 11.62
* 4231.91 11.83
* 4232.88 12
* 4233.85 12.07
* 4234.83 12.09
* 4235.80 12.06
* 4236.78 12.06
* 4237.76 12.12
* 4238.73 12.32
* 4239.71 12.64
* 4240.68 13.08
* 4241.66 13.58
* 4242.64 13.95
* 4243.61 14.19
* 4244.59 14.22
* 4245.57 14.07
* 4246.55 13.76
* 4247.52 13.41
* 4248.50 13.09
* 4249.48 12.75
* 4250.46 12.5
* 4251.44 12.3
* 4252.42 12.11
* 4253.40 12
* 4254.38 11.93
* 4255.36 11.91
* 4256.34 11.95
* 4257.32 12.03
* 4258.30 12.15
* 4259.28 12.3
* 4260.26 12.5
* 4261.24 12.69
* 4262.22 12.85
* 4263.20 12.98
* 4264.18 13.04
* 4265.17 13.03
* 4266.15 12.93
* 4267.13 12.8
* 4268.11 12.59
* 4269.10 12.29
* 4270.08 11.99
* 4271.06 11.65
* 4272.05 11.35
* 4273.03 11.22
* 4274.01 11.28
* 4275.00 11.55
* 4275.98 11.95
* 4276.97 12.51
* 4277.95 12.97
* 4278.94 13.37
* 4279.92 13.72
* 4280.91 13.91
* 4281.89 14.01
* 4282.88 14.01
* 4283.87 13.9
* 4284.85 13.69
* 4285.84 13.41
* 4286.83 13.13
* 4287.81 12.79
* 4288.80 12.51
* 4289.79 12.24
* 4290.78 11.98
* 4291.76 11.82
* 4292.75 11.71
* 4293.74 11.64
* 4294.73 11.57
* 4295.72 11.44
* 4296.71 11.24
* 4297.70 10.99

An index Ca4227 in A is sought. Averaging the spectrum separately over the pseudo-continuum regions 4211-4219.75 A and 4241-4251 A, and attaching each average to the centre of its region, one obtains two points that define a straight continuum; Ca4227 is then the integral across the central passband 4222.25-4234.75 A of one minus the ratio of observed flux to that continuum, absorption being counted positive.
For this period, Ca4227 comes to 1.4 A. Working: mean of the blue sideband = 12.5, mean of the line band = 11.5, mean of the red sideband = 13.5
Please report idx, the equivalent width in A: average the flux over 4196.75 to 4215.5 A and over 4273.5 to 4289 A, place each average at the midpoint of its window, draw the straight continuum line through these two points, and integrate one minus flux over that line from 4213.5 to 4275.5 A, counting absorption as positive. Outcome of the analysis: 2.5 A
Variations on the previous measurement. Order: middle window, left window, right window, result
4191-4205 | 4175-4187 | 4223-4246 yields -0.41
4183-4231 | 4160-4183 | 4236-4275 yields -0.48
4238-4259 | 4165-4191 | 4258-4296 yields -0.83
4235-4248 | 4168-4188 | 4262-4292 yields -0.85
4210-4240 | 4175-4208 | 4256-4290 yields 0.76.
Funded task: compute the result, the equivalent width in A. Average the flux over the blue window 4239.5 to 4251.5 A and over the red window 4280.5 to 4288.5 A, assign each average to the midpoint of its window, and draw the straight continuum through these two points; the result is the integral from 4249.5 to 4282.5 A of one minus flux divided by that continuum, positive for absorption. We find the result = 2.57 A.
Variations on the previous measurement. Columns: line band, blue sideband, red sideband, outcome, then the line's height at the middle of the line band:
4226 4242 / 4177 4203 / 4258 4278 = 0.3 A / 12.2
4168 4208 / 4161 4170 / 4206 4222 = 0.9 A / 12.3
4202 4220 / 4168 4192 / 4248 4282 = -1.0 A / 12.1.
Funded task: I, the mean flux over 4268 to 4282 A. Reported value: 12.4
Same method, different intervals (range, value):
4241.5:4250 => 13.7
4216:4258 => 12.3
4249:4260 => 12.2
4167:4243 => 12.1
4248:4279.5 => 12.3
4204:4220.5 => 12.8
